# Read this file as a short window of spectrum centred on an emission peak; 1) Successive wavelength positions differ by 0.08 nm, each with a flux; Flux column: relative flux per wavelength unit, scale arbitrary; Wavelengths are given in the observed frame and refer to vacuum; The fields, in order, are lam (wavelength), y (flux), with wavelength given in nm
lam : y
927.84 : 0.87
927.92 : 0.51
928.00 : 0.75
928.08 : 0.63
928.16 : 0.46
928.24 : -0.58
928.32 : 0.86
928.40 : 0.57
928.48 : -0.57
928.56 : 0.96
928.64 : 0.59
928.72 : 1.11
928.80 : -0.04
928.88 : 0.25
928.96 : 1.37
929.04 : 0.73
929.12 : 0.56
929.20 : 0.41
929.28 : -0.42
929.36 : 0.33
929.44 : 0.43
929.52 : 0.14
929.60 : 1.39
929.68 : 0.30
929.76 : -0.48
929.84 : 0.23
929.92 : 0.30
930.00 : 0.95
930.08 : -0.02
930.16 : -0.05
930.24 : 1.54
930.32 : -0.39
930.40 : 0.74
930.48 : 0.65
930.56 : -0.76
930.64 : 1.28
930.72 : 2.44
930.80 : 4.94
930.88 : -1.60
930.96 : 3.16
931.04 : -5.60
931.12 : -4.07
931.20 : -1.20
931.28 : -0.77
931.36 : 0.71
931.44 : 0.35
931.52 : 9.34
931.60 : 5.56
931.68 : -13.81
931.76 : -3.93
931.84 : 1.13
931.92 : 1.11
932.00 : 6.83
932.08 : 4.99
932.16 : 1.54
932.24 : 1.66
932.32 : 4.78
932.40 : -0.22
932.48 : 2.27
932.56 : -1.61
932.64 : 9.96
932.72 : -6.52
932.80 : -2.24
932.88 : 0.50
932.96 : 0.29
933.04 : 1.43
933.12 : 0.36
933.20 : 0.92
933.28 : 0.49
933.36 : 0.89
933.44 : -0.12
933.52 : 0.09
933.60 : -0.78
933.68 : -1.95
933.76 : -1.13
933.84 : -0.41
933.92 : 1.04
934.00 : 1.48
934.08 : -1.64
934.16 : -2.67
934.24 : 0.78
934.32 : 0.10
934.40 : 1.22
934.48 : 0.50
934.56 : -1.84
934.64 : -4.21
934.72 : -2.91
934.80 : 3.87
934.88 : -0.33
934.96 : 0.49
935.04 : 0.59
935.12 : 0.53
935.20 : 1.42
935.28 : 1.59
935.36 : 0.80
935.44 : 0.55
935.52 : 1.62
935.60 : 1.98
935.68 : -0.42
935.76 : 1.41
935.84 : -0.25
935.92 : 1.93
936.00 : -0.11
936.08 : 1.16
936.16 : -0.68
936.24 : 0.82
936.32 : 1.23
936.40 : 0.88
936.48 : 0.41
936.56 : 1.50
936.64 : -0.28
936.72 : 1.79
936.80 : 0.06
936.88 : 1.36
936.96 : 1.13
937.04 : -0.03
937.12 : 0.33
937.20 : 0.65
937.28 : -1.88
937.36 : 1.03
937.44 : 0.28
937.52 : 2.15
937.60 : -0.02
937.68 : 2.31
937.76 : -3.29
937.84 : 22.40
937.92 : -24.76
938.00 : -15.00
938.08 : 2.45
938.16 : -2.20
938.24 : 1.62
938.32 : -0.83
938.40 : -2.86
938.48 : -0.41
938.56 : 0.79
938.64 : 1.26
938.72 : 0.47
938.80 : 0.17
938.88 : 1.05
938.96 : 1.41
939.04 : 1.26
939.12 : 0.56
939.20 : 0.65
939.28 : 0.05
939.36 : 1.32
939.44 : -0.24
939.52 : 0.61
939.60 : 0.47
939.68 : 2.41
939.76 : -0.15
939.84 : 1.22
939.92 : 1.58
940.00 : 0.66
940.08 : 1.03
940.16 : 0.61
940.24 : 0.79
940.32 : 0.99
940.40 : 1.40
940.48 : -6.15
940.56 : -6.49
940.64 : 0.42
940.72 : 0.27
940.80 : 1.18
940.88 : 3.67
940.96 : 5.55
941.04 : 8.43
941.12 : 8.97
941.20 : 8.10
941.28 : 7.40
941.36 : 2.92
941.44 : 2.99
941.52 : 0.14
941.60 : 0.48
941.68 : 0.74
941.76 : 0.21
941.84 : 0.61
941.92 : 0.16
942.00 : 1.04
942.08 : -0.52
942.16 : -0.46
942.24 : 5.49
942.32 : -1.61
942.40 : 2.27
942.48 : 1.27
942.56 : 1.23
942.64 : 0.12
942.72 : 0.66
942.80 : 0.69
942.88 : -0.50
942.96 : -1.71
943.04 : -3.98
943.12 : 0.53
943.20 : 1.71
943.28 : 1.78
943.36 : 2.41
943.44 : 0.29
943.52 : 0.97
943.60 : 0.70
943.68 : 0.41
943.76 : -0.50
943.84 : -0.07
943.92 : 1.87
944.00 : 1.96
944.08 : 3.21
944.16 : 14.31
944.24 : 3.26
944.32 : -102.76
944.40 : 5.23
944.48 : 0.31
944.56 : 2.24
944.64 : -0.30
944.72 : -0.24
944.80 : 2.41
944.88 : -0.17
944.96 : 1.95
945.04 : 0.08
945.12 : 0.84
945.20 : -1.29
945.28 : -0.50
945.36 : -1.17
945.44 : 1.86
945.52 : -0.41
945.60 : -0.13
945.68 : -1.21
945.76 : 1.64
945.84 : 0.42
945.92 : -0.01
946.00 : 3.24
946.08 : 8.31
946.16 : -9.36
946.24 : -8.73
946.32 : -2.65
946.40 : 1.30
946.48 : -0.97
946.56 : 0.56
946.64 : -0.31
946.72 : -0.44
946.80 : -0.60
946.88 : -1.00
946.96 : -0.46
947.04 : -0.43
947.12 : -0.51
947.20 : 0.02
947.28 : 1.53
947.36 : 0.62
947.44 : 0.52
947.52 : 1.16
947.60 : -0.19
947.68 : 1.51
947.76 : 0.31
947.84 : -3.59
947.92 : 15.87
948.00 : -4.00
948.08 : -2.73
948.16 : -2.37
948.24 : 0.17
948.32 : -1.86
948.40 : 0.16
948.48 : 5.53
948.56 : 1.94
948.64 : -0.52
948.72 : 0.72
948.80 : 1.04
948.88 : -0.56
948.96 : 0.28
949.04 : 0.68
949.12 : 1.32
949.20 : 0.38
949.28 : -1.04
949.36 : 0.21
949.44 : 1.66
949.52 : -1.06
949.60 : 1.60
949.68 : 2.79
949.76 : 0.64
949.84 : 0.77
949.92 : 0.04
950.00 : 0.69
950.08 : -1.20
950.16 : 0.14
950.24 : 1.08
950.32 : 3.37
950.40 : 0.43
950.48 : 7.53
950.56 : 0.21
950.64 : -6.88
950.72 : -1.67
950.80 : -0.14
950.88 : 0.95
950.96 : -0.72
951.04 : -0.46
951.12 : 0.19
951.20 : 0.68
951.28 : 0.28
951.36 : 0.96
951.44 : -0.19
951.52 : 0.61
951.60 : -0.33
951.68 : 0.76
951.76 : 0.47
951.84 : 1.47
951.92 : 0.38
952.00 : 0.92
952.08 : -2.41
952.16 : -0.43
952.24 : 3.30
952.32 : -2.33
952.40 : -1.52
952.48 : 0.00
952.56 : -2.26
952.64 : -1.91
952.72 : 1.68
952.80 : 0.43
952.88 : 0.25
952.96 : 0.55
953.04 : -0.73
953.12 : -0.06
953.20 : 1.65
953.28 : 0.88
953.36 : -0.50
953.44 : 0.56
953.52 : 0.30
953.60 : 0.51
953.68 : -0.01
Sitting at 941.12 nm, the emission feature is [O III]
